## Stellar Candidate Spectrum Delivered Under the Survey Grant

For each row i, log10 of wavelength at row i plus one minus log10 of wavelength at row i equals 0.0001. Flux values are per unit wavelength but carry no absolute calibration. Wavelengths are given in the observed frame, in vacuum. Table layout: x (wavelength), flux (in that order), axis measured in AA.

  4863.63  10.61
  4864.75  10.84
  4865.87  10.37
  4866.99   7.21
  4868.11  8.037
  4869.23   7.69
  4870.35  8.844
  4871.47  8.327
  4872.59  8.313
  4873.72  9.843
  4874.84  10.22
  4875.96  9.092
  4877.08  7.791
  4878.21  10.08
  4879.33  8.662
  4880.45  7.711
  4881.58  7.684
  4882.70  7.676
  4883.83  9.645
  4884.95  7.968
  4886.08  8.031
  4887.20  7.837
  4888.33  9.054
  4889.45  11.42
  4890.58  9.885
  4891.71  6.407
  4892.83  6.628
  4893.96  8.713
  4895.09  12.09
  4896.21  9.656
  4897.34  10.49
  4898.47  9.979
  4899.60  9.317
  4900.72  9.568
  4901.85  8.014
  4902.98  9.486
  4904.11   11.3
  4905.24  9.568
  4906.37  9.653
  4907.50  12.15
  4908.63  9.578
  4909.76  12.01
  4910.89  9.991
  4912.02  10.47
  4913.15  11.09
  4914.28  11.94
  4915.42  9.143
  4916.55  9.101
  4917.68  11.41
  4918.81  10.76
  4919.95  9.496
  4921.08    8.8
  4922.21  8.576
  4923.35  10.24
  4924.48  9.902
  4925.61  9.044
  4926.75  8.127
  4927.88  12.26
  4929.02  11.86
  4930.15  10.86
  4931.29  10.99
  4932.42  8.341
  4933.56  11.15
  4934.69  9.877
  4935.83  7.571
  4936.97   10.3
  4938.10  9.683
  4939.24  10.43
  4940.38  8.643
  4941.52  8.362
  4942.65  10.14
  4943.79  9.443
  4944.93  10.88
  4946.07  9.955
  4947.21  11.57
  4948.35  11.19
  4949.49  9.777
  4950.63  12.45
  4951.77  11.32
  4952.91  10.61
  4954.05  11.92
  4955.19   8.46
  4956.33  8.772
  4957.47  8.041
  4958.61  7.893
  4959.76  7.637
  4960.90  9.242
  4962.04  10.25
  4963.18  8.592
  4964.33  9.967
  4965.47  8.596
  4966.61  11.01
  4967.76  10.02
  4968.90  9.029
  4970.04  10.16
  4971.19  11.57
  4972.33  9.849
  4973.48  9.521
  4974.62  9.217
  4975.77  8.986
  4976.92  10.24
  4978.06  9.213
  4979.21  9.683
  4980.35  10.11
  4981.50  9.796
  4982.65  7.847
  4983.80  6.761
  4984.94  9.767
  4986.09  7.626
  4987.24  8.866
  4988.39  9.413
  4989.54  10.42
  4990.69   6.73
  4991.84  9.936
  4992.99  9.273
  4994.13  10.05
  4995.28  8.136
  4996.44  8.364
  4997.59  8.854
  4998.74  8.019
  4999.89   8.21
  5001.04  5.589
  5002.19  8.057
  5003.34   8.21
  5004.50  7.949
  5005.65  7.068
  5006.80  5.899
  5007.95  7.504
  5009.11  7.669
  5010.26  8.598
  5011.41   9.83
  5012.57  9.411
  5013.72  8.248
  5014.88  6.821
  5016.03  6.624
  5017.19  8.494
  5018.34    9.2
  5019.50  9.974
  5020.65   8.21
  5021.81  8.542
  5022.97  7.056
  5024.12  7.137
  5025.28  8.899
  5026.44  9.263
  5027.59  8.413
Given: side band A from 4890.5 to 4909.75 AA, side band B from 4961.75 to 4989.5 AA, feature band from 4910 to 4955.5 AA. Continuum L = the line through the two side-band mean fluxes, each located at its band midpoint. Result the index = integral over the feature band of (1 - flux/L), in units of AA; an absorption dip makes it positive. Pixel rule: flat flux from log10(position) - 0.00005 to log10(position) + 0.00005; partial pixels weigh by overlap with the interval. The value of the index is -3.0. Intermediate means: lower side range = 9.62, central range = 10.2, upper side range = 9.43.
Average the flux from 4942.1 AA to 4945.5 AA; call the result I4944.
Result 10.1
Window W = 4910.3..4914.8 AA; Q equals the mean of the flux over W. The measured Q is 10.9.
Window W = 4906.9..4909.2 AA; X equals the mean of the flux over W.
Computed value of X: 10.8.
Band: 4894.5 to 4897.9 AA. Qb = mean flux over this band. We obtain 10.7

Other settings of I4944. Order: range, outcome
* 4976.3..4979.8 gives 9.72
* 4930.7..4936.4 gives 9.59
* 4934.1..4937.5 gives 9.25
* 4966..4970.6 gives 10.1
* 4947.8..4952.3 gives 11.2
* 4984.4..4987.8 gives 8.73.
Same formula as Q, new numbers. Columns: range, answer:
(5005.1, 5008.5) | 6.83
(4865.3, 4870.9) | 8.44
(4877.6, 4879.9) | 9.33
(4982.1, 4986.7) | 8.01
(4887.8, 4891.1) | 10.1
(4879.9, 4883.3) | 7.69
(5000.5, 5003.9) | 7.31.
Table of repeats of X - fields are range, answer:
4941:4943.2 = 9.3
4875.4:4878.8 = 8.99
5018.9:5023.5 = 8.45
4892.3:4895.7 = 9.18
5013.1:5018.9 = 7.89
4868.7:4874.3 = 8.61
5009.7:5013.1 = 9.28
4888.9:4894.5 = 8.6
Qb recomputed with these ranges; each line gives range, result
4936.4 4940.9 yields 9.78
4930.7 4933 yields 9.67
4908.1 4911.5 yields 10.5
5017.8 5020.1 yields 9.58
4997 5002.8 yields 7.76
